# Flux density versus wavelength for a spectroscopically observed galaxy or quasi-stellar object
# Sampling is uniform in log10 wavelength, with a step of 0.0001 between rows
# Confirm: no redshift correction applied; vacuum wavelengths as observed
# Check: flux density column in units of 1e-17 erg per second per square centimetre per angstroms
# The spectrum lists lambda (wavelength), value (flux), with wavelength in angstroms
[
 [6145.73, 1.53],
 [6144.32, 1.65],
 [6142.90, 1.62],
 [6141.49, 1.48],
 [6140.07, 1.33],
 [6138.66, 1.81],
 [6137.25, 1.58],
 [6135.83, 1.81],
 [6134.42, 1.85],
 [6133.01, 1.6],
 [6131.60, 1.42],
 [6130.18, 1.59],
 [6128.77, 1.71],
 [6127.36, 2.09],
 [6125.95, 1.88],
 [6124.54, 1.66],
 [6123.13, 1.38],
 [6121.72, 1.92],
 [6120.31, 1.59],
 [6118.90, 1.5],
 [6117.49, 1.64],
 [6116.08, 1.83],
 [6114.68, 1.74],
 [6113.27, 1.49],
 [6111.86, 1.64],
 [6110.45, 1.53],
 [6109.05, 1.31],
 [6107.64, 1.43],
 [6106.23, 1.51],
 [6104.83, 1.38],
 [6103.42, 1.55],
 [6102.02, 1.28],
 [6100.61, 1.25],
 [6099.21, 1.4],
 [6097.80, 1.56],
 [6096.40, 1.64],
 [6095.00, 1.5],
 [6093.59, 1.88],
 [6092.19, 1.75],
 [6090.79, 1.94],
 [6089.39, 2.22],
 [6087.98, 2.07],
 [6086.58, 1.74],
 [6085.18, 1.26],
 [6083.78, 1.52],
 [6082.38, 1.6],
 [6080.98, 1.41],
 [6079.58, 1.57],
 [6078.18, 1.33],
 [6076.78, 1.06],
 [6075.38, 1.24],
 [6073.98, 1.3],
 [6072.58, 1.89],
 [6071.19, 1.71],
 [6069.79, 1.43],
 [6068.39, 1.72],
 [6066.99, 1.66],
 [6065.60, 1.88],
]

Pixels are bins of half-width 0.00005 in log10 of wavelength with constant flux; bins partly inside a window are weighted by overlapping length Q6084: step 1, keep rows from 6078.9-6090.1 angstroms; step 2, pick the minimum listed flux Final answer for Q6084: 1.26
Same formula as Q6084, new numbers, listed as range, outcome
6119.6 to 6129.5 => 1.38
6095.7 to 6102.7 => 1.25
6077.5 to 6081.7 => 1.33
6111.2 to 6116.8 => 1.49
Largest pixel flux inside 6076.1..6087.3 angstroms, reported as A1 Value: 1.74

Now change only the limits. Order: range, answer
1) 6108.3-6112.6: 1.64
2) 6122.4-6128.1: 2.09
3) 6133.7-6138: 1.85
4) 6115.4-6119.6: 1.83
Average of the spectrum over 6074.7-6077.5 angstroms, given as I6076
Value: 1.15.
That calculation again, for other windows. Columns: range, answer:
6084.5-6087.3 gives 1.51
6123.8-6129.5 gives 1.83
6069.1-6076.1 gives 1.51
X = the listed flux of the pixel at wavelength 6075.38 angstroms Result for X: 1.24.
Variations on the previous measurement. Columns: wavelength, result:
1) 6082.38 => 1.6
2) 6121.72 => 1.92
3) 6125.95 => 1.88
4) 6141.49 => 1.48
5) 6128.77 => 1.71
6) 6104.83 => 1.38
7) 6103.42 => 1.55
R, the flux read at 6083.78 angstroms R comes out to 1.52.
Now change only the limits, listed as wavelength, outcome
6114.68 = 1.74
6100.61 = 1.25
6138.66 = 1.81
